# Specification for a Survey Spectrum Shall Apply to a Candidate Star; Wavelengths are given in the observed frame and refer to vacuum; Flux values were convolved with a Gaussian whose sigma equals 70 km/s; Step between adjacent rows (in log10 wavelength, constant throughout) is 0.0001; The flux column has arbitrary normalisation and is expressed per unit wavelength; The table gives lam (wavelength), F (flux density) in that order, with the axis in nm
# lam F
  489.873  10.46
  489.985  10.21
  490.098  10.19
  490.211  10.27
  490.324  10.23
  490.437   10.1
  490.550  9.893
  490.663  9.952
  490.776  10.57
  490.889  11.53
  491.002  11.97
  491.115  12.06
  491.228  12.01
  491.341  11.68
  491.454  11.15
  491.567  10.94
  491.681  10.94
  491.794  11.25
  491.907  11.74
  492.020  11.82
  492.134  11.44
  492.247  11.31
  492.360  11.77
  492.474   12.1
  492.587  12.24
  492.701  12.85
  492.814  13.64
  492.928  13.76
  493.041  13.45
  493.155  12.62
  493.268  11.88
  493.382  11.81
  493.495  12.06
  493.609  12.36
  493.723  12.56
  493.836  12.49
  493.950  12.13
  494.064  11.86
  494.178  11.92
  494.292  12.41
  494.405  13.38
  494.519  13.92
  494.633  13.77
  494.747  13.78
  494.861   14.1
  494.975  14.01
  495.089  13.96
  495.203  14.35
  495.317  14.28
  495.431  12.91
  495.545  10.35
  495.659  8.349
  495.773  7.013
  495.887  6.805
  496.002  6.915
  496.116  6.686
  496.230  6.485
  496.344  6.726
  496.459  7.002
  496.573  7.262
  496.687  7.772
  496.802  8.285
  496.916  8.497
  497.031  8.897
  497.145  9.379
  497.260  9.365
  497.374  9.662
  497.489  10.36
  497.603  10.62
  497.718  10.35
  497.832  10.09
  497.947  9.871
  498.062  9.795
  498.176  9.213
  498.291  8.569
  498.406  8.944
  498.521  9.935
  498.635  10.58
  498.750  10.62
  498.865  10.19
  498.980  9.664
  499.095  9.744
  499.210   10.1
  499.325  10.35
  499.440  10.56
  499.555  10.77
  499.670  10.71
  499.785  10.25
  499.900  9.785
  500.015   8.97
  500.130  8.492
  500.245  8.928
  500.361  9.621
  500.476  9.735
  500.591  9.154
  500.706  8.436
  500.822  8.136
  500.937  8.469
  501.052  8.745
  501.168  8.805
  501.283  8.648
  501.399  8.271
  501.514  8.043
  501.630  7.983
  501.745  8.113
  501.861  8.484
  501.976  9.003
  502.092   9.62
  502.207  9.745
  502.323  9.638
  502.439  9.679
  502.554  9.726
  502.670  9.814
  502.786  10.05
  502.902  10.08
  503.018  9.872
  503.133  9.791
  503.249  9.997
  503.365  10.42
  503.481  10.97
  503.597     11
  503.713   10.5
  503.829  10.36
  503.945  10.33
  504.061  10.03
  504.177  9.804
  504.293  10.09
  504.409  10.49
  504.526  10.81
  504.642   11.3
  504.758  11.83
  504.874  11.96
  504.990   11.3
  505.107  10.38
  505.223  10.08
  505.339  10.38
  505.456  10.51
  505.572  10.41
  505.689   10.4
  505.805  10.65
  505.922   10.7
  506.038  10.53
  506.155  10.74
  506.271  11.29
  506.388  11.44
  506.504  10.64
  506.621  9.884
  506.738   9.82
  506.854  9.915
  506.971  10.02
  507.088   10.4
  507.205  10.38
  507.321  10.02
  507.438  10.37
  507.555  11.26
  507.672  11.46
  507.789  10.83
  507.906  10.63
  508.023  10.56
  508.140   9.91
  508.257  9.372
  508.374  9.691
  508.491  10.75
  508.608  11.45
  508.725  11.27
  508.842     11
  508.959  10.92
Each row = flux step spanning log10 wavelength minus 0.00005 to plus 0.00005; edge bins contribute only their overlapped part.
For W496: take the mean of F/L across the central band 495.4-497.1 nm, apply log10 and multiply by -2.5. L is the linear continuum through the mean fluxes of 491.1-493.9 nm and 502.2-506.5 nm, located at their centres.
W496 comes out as 0.41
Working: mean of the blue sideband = 12.1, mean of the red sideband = 10.5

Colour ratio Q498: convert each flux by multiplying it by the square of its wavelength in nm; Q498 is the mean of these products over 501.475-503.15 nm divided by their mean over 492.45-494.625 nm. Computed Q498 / 0.8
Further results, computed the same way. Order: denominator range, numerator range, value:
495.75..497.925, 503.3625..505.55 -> 1.31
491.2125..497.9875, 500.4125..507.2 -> 0.94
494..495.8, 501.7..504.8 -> 0.82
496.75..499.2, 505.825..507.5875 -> 1.12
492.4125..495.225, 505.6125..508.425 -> 0.85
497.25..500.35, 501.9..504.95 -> 1.06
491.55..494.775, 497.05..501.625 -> 0.79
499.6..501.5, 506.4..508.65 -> 1.18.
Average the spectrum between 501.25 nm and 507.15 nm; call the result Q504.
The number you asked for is 10.1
